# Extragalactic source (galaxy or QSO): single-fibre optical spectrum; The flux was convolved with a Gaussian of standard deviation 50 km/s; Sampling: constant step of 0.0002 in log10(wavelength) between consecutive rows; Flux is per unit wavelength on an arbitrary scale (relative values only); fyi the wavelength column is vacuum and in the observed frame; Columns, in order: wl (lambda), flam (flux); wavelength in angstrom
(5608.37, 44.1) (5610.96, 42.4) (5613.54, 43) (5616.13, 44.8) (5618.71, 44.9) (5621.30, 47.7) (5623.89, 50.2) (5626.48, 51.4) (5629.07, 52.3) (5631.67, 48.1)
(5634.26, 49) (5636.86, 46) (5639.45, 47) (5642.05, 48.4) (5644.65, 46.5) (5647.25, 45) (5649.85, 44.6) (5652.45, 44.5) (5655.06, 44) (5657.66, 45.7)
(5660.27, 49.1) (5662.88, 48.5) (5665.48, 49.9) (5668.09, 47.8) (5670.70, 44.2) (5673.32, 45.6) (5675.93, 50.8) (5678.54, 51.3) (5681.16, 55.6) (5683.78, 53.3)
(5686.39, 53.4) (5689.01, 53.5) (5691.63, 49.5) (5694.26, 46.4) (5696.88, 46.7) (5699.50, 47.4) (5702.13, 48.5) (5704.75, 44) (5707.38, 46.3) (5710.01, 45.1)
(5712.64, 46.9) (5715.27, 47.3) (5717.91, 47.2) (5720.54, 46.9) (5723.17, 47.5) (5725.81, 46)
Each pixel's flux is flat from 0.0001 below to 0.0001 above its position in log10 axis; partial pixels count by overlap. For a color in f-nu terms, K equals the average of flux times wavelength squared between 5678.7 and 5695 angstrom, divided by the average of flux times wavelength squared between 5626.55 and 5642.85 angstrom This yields 1.09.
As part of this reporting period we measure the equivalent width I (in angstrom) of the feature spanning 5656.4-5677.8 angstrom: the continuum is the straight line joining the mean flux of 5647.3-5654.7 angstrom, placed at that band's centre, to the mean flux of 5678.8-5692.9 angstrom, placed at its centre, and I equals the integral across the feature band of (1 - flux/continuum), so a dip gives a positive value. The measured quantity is 0.3 angstrom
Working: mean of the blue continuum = 44.5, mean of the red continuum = 52.9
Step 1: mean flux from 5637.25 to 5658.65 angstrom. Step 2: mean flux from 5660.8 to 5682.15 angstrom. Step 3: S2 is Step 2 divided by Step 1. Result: 1.1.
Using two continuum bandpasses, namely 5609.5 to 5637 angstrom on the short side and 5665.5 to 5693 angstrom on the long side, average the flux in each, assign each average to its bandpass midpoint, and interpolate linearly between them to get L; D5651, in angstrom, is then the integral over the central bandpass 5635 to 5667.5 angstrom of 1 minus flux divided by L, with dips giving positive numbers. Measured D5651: 1.5 angstrom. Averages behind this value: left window 47.3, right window 50.5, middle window 46.7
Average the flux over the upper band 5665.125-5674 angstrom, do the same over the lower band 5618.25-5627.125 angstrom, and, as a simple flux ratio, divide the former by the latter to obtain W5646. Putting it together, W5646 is 0.96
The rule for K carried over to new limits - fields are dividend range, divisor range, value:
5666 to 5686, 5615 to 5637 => 1.05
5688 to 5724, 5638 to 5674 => 1.04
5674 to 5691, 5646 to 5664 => 1.16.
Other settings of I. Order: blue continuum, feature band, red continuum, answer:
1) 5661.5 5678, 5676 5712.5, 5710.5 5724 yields -1.36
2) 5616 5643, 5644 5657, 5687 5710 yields 0.88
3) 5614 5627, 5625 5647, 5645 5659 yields -1.11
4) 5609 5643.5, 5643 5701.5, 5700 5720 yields -1.87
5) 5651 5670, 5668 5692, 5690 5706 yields -1.82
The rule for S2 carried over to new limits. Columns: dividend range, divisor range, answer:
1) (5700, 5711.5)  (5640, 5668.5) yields 0.99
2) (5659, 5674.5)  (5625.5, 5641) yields 0.97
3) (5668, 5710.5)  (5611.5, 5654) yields 1.04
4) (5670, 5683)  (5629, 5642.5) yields 1.04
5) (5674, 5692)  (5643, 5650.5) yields 1.15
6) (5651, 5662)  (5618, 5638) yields 0.94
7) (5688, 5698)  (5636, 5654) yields 1.06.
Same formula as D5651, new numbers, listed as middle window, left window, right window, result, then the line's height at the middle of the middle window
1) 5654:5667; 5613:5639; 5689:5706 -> 0.1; 47.7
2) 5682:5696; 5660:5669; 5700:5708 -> -1.2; 47.3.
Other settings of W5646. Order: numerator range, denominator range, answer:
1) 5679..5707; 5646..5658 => 1.11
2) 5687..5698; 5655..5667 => 1.03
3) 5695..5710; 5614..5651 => 0.98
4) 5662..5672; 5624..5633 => 0.94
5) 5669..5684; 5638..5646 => 1.05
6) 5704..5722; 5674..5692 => 0.88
